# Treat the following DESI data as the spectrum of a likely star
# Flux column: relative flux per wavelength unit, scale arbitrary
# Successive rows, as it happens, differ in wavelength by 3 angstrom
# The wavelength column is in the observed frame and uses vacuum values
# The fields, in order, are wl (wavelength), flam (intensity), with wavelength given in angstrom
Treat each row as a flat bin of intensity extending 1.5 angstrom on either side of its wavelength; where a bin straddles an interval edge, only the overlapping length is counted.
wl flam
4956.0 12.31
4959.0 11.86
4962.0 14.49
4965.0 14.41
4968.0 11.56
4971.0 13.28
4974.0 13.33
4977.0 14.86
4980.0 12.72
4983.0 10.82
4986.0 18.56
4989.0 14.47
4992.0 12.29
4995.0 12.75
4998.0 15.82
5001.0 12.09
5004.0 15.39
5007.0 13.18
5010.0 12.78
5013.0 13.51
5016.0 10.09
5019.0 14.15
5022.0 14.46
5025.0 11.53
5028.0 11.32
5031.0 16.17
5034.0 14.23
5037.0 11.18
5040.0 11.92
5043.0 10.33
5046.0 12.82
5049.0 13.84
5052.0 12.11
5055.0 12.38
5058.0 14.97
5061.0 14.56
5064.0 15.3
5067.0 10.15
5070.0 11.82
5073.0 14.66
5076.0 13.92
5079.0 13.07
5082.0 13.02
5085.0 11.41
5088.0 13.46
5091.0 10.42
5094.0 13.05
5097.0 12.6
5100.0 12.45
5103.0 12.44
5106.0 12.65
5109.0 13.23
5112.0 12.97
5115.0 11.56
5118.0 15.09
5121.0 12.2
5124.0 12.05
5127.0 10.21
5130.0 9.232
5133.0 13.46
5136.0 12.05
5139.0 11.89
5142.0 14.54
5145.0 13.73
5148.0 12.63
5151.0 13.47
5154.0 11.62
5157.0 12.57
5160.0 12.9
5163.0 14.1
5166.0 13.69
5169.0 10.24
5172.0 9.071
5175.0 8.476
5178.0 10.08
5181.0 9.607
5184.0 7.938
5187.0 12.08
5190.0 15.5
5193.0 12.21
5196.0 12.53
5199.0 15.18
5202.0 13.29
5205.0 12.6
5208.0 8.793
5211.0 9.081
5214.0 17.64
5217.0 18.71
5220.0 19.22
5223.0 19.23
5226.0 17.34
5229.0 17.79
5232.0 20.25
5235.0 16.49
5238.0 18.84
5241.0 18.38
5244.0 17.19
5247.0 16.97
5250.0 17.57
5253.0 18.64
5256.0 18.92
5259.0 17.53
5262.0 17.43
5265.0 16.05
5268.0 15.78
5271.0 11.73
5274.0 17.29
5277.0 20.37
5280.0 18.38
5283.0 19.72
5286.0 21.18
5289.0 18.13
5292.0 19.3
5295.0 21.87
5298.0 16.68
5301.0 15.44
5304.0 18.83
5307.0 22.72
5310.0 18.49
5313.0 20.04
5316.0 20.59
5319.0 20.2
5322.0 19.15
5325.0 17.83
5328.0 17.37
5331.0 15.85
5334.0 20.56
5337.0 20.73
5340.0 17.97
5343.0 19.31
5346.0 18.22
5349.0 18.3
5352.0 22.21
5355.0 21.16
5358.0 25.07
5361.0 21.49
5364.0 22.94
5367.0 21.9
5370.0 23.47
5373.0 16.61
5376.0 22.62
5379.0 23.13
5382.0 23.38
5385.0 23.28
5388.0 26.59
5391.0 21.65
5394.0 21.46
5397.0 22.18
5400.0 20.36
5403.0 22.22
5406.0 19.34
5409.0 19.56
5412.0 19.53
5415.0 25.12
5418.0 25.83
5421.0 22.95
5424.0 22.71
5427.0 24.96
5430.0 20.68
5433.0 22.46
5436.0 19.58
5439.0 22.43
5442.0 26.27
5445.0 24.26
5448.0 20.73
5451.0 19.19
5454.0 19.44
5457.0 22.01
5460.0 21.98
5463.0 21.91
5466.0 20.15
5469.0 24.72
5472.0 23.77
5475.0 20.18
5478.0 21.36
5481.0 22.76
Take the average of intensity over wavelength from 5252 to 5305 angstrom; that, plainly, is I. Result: 17.9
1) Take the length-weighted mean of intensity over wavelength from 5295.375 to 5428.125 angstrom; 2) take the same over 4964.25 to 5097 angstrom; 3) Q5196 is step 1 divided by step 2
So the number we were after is 1.59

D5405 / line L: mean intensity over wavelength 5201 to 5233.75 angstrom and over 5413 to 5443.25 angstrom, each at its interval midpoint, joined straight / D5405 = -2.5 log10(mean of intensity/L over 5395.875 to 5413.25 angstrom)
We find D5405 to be 0.09 mag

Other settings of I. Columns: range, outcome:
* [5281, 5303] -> 18.9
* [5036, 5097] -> 12.7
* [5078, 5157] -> 12.5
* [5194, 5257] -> 16.4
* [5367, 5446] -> 22.4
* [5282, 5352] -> 19.1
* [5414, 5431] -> 23.8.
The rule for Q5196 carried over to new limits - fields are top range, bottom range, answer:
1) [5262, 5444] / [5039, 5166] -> 1.61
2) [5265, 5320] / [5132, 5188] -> 1.58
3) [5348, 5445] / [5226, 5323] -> 1.21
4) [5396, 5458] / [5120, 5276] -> 1.55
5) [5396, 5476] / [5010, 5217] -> 1.76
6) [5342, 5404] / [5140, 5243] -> 1.58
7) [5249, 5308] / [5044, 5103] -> 1.41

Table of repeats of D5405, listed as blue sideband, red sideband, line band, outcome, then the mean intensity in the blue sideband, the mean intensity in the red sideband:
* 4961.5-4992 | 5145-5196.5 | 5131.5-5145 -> -0.09 mag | 13.8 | 11.7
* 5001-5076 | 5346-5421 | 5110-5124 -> 0.17 mag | 13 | 22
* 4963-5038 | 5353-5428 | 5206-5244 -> 0.11 mag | 13.4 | 22.4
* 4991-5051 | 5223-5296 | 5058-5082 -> 0.05 mag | 13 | 18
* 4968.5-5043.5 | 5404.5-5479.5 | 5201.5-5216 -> 0.36 mag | 13.3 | 22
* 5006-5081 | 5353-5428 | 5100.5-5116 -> 0.17 mag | 13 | 22.4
